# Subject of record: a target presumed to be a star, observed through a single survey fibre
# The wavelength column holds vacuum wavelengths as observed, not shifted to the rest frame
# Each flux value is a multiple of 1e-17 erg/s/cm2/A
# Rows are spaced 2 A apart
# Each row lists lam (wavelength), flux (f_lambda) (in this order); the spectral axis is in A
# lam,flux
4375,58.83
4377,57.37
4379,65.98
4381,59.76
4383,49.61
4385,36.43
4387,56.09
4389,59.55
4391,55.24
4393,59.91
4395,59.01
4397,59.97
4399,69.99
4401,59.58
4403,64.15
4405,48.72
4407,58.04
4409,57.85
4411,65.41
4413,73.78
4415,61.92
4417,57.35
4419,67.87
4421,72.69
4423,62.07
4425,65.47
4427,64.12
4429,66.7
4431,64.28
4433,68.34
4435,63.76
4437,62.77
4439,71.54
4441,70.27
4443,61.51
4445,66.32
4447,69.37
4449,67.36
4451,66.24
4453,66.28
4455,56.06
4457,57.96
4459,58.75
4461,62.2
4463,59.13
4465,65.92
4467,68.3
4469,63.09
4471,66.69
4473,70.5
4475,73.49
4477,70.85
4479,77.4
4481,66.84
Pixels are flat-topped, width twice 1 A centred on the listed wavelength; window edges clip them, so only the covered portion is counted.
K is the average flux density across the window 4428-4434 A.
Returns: 66.4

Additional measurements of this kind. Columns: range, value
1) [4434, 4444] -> 66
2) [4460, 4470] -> 63.7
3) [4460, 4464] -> 60.7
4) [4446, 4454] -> 67.3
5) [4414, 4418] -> 59.6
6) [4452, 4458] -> 60.1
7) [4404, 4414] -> 60.8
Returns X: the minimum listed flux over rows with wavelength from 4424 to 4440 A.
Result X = 62.77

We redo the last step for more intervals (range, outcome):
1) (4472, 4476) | 70.5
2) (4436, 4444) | 61.51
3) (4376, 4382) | 57.37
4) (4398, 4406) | 48.72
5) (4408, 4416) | 57.85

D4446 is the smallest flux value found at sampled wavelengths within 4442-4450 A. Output 61.51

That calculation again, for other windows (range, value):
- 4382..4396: 36.43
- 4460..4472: 59.13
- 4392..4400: 59.01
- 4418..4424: 62.07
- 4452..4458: 56.06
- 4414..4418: 57.35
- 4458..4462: 58.75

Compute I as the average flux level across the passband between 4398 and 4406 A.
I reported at 60.6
